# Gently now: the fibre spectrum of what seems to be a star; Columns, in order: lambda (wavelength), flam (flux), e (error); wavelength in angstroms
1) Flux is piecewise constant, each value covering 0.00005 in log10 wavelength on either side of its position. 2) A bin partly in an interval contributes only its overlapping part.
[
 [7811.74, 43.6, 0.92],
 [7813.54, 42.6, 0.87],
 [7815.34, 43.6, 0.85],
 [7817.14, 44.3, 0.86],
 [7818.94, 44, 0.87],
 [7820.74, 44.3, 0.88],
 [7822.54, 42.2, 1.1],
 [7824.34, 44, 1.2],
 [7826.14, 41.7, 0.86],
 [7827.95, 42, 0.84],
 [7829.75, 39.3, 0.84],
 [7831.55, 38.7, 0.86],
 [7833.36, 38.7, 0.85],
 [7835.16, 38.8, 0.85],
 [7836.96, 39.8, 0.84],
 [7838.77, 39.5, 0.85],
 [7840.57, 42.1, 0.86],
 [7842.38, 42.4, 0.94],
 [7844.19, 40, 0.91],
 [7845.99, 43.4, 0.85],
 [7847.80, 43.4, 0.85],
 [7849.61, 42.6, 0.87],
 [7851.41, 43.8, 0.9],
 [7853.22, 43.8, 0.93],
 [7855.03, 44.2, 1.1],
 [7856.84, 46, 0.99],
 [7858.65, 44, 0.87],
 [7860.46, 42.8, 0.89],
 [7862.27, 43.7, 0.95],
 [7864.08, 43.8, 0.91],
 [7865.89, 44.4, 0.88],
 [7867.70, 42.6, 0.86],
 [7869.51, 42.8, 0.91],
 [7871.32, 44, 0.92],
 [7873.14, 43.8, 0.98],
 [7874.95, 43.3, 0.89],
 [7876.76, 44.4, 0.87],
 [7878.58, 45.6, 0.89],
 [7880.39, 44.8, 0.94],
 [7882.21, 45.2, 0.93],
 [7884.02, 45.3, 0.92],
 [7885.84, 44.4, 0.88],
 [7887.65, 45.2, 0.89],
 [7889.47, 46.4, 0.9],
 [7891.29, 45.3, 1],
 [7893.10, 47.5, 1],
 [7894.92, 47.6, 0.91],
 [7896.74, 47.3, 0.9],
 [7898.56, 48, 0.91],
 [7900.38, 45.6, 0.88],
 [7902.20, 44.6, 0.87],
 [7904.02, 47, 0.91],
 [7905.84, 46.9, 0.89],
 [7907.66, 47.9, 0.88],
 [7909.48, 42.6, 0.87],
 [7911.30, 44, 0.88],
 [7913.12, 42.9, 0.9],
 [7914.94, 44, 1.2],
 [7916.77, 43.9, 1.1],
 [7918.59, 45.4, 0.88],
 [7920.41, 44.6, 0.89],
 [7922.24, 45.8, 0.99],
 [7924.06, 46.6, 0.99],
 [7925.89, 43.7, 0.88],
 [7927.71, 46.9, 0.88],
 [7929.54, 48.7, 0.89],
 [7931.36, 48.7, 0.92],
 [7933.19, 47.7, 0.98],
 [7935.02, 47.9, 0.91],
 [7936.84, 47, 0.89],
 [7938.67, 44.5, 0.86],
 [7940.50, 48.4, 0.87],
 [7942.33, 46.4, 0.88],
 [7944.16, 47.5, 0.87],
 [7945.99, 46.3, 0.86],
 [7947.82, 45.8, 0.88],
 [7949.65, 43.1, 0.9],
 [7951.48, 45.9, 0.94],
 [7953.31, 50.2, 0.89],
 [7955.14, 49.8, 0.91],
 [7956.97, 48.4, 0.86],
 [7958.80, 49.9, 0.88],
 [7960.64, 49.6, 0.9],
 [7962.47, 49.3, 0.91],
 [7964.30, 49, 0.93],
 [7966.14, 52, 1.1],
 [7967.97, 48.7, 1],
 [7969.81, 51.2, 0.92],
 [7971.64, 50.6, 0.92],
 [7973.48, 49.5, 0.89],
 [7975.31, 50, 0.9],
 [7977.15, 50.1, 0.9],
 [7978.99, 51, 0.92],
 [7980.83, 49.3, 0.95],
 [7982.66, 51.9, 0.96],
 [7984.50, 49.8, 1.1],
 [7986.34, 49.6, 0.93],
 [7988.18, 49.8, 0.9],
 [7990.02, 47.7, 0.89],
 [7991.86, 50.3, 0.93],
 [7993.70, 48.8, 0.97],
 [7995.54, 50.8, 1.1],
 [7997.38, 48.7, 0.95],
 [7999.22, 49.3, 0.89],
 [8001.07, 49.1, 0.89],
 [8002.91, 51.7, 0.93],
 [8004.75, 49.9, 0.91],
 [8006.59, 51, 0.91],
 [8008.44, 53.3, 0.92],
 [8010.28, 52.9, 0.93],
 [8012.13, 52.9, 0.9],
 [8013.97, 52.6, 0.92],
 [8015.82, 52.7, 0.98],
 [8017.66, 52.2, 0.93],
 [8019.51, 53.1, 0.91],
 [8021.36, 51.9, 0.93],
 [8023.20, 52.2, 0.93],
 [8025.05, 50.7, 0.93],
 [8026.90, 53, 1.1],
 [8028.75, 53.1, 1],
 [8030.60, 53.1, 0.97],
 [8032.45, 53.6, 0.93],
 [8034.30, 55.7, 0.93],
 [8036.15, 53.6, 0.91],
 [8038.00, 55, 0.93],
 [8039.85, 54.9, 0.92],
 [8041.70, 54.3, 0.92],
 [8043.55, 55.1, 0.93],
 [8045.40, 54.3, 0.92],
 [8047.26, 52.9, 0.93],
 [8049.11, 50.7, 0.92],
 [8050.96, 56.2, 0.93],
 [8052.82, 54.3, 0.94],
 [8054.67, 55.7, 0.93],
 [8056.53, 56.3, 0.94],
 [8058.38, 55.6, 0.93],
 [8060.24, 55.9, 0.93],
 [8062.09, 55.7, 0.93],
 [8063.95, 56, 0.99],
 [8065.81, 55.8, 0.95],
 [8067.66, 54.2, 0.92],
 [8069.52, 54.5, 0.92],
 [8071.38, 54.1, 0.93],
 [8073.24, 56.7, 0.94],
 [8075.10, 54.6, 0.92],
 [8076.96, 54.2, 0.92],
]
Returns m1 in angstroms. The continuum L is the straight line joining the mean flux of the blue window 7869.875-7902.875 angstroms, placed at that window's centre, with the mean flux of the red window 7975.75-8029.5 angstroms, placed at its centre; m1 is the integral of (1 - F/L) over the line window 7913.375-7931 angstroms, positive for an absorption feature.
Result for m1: 0.6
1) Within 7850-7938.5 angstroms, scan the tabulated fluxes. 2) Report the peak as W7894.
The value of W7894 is 48.7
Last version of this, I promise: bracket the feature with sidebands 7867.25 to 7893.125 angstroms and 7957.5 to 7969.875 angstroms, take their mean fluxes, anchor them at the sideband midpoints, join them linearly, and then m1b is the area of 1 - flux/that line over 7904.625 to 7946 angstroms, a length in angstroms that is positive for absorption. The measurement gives 1.2 angstroms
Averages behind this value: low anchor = 44.7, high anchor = 49.8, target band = 46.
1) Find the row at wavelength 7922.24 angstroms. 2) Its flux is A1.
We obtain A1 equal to 45.8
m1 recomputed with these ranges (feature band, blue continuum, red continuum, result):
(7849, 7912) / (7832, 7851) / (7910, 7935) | -2.4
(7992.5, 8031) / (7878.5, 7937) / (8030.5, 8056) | 0.6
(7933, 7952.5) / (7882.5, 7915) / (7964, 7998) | 0.7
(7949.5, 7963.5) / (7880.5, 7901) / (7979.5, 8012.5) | 0.1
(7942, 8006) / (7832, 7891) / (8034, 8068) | 1.2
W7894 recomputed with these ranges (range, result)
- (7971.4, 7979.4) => 51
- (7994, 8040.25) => 55.7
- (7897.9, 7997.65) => 52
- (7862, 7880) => 45.6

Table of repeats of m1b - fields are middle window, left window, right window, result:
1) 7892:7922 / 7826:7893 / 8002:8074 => 0.2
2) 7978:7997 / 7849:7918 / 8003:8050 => 0.3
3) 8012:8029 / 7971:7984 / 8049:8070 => 0.2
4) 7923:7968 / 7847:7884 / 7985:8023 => 0.3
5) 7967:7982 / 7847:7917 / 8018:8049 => 0.0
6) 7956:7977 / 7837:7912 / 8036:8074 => 0.0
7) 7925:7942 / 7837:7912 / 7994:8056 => 0.2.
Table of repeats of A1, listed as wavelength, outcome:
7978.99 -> 51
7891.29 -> 45.3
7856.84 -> 46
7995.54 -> 50.8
